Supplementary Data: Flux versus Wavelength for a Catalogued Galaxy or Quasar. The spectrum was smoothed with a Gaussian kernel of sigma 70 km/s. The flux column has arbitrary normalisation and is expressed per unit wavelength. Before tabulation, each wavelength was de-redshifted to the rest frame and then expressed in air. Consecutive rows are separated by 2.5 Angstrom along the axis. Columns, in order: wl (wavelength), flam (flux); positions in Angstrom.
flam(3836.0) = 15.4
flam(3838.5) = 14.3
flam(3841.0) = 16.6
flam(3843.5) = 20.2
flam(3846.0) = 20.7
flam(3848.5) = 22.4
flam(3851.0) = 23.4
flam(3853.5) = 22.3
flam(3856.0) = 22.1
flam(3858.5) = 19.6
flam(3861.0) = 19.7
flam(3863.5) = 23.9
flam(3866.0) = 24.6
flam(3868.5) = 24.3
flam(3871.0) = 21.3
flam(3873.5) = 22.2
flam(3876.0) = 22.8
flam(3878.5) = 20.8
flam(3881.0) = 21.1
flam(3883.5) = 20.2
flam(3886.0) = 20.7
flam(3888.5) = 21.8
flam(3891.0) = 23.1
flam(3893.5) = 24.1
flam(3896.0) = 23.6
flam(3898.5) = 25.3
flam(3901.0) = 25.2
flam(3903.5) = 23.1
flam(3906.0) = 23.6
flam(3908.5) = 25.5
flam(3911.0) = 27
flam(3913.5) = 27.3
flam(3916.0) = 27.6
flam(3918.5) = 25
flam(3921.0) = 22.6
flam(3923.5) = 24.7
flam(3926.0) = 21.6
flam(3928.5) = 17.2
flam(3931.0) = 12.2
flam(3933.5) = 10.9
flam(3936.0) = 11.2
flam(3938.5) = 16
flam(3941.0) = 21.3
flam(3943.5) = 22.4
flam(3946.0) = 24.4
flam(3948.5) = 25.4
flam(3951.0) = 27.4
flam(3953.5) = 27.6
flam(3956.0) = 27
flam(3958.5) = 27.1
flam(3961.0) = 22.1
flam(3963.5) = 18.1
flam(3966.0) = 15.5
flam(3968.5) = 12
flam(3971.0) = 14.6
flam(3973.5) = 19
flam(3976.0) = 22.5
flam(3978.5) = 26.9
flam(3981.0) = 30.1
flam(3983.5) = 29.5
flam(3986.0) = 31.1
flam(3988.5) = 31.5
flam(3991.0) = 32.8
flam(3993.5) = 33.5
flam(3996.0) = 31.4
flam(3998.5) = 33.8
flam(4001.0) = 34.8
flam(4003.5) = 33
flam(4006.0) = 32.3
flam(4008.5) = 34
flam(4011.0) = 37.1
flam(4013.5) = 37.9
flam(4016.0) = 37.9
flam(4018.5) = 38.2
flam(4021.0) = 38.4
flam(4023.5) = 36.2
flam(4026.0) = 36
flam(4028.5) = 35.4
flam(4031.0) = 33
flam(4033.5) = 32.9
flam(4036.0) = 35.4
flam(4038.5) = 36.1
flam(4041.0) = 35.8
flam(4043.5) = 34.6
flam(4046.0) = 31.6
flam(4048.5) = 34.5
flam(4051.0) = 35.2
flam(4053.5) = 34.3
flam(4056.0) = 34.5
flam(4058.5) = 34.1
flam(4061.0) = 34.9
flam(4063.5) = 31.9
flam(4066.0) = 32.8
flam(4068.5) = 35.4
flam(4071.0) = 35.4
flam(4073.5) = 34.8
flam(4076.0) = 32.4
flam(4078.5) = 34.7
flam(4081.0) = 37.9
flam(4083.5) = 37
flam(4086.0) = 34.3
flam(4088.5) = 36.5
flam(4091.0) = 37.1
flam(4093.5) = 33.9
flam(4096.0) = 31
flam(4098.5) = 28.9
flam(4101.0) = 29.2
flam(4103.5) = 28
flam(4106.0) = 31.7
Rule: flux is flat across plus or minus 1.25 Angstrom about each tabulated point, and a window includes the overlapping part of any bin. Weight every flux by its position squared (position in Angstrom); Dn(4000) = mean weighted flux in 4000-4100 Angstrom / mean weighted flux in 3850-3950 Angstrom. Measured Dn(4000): 1.7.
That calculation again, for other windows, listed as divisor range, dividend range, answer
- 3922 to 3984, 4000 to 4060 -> 1.74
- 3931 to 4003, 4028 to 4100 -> 1.49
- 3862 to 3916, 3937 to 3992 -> 1.05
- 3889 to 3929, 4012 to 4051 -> 1.56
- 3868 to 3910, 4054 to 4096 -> 1.67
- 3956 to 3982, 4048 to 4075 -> 1.71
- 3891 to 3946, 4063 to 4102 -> 1.69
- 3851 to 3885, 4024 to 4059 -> 1.72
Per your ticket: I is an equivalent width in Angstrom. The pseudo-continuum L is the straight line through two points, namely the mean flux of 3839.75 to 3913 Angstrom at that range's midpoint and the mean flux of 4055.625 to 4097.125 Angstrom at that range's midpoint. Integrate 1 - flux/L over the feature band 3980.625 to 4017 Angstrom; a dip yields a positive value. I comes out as -4.2 Angstrom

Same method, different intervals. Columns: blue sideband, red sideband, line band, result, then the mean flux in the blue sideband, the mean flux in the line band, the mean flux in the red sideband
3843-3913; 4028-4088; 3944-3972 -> 5.9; 22.7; 22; 34.6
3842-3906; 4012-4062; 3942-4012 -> 8.5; 22.3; 27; 35.4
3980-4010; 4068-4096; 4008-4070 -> -2.5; 32.4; 35.1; 35.2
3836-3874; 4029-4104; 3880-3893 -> 0.8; 21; 21.5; 34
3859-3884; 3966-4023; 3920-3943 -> 7.4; 22.1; 17.6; 30.3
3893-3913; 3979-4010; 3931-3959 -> 7.0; 24.8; 21.3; 32.2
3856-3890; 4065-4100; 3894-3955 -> 5.7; 21.8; 22.5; 34.4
